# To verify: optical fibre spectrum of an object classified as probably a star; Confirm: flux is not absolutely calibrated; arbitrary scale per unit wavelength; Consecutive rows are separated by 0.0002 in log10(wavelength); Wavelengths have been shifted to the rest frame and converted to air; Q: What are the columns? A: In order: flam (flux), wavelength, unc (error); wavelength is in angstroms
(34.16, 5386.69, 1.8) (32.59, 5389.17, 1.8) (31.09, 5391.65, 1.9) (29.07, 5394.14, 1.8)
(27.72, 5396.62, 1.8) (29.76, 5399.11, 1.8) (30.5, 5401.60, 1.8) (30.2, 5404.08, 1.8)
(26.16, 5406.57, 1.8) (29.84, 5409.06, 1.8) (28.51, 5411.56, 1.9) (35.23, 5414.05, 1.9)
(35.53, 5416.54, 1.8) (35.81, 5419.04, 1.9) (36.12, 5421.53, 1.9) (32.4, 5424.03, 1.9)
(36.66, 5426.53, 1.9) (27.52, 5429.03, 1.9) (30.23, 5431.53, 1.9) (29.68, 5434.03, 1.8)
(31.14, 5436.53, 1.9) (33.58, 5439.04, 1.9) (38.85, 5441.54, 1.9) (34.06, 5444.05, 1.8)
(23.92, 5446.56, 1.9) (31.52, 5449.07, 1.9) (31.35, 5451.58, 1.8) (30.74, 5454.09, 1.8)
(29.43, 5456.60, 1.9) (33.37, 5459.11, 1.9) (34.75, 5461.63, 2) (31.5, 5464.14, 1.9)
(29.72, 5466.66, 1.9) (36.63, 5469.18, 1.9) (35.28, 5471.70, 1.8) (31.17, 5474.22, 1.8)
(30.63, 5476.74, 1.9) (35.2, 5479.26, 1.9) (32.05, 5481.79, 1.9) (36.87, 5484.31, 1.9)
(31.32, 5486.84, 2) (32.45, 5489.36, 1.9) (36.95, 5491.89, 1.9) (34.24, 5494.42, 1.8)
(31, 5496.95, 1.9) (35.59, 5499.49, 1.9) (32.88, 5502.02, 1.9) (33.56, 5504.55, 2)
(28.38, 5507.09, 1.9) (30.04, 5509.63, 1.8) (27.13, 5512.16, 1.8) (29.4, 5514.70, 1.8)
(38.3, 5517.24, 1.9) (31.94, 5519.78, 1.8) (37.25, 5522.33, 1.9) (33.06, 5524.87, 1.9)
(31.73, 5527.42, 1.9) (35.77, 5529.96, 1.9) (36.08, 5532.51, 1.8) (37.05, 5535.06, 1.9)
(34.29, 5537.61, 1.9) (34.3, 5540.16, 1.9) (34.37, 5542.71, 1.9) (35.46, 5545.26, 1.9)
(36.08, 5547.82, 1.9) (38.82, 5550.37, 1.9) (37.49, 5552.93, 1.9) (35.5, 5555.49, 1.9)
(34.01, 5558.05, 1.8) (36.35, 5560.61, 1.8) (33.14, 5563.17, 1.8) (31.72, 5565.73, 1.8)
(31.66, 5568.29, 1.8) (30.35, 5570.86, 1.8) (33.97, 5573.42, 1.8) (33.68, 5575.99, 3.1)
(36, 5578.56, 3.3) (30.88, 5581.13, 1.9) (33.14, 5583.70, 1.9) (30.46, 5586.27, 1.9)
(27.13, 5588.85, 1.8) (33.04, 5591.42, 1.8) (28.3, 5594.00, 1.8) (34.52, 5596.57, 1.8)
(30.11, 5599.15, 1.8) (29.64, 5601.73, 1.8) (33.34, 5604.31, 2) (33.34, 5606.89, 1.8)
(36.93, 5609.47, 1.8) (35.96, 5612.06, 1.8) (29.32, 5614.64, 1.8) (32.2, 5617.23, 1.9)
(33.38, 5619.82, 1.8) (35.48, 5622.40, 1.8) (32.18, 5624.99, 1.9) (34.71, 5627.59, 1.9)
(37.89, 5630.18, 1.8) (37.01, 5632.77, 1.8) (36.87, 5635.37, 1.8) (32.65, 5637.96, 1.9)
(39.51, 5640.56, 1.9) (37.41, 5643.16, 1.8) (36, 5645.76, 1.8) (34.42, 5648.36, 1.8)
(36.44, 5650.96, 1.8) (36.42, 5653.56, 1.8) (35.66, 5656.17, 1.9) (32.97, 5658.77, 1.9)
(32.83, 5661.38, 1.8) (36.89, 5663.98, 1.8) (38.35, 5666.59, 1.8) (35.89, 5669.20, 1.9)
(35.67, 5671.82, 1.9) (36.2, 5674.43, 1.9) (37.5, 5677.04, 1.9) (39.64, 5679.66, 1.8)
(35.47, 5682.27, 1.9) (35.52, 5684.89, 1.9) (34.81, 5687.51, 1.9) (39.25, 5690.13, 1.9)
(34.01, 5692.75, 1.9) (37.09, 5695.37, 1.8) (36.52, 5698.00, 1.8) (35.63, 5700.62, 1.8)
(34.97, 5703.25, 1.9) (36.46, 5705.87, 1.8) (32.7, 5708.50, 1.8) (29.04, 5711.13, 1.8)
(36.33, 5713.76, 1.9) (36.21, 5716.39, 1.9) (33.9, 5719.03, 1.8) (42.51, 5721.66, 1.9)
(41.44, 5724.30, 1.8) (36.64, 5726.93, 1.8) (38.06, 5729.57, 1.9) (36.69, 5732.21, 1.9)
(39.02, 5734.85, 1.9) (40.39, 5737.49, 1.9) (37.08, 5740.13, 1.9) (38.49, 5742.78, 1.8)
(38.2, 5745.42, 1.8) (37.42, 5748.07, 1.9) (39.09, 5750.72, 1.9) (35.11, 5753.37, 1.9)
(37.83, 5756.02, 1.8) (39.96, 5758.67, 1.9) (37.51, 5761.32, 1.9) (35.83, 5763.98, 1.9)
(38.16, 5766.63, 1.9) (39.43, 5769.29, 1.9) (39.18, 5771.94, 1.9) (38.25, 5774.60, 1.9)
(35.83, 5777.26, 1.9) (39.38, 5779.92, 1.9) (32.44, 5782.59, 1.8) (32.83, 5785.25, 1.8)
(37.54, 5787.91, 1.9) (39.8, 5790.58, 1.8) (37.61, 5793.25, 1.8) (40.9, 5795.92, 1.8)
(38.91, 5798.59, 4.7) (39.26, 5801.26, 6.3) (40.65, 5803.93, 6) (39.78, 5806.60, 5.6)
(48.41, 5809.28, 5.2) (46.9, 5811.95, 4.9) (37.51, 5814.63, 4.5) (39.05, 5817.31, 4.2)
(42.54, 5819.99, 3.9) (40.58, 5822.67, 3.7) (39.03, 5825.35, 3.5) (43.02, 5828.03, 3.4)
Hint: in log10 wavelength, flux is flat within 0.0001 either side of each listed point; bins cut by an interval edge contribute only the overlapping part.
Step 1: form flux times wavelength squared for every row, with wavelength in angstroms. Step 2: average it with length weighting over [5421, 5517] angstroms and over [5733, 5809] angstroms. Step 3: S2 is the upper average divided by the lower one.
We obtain 1.32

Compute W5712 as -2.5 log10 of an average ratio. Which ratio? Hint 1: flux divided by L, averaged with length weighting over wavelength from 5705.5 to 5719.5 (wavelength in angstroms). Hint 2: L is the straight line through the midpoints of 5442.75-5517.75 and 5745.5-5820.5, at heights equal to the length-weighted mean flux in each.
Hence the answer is 0.10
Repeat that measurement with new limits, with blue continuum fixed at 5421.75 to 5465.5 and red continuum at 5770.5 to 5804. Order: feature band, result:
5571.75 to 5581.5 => 0.01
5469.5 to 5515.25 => 0.00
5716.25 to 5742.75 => -0.04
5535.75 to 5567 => -0.04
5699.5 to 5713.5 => 0.08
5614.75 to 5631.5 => 0.03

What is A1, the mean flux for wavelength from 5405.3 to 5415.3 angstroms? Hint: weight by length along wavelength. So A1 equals 29.9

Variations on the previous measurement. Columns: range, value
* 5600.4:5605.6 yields 31.5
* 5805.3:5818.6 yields 42.3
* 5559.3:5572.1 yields 32.7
